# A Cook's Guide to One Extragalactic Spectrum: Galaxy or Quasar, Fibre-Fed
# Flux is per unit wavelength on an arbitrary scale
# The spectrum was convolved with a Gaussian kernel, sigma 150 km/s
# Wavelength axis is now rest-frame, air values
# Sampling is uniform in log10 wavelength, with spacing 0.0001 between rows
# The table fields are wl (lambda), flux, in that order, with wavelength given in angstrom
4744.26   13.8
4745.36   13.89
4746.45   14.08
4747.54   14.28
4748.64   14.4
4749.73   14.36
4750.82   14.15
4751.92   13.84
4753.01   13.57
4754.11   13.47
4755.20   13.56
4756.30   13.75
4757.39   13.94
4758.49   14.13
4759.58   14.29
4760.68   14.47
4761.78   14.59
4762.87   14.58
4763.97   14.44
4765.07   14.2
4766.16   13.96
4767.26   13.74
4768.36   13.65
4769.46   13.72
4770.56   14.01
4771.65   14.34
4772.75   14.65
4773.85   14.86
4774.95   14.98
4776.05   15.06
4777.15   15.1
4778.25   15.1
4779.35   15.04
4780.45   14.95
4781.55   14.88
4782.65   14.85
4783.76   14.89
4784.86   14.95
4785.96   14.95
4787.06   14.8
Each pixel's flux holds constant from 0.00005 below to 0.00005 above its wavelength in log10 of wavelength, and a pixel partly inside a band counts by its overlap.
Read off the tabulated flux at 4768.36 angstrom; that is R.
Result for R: 13.65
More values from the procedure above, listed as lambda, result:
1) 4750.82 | 14.15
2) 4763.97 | 14.44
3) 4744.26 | 13.8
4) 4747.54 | 14.28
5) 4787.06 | 14.8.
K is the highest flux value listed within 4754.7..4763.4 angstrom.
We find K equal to 14.59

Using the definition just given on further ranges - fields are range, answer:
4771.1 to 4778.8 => 15.1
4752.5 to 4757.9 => 13.94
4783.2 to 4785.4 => 14.95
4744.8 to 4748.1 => 14.28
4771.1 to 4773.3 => 14.65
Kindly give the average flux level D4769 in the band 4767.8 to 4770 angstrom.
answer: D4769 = 13.7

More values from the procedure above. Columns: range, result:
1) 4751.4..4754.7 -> 13.6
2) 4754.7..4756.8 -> 13.6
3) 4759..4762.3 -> 14.4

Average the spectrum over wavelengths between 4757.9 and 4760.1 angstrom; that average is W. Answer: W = 14.2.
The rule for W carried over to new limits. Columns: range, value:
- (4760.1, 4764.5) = 14.5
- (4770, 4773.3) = 14.4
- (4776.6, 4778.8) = 15.1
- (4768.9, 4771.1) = 13.8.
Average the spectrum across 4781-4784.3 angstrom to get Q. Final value 14.8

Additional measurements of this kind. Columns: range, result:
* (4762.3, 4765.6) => 14.4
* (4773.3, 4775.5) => 14.9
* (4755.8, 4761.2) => 14.1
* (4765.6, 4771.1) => 13.8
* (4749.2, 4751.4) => 14.2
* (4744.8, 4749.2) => 14.1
